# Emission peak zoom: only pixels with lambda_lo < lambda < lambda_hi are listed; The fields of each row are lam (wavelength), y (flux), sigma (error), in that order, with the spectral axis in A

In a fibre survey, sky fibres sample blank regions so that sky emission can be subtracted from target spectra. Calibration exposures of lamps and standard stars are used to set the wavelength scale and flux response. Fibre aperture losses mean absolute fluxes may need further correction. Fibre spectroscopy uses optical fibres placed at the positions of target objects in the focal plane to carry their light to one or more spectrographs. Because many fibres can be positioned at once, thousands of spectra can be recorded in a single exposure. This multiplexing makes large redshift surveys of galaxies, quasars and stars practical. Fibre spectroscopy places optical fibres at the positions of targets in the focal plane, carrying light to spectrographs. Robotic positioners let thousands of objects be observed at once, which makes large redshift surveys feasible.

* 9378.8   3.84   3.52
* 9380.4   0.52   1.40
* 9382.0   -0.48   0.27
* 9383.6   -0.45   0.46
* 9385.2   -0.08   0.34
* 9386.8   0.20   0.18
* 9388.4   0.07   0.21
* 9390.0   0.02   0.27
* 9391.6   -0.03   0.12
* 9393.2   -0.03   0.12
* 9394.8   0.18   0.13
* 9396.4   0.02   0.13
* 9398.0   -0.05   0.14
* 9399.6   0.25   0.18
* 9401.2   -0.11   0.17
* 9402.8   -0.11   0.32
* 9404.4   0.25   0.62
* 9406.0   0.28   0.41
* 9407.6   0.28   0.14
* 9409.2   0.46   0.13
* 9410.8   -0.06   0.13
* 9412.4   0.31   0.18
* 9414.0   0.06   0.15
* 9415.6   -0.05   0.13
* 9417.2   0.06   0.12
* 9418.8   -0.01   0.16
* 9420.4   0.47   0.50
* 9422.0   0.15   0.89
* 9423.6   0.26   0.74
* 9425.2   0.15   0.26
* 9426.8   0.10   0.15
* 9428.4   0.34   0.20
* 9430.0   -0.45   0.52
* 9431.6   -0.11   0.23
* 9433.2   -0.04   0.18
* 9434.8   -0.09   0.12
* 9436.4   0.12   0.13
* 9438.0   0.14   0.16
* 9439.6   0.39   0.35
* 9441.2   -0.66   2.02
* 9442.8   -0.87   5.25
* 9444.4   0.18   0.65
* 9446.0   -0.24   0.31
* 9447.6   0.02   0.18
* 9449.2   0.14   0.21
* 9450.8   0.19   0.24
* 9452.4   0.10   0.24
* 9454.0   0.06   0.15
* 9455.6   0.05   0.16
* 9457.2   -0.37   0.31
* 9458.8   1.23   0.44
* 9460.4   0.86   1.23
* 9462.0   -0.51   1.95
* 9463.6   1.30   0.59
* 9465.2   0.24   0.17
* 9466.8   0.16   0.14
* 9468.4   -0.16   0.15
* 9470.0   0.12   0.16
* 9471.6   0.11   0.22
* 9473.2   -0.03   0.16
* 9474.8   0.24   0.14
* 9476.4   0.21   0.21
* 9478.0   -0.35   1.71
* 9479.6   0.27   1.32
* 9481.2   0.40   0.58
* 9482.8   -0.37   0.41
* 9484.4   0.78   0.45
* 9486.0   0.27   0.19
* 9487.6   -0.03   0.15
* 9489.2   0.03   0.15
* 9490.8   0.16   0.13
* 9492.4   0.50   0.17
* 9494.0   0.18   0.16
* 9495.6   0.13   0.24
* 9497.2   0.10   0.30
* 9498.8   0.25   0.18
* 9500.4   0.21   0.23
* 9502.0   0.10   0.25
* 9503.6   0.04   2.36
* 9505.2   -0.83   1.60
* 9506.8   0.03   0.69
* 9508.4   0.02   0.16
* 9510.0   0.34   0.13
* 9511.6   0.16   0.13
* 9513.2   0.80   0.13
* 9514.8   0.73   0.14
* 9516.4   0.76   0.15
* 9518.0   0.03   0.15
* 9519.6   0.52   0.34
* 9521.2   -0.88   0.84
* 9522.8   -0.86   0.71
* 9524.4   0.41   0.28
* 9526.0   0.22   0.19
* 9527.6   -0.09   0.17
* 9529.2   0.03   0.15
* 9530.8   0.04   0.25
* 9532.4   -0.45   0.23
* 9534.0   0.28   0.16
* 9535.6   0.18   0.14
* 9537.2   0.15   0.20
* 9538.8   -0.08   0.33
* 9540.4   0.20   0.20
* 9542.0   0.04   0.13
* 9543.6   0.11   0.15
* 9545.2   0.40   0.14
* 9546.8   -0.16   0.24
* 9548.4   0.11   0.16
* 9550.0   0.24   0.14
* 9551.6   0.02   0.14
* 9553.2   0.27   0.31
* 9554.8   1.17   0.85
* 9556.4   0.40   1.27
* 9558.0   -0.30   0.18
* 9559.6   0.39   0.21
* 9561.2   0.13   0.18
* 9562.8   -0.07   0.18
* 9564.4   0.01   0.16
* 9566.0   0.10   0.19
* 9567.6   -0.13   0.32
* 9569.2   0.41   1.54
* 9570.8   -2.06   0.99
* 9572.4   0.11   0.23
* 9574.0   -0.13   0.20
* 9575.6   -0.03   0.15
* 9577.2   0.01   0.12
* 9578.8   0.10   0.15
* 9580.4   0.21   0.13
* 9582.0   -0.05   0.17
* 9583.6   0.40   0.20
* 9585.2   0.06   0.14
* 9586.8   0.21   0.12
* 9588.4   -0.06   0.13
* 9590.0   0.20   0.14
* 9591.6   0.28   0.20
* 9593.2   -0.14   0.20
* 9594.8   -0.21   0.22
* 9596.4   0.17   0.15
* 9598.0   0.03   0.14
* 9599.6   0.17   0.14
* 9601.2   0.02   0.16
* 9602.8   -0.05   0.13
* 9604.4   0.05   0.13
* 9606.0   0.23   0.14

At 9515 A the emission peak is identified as H-beta 4861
